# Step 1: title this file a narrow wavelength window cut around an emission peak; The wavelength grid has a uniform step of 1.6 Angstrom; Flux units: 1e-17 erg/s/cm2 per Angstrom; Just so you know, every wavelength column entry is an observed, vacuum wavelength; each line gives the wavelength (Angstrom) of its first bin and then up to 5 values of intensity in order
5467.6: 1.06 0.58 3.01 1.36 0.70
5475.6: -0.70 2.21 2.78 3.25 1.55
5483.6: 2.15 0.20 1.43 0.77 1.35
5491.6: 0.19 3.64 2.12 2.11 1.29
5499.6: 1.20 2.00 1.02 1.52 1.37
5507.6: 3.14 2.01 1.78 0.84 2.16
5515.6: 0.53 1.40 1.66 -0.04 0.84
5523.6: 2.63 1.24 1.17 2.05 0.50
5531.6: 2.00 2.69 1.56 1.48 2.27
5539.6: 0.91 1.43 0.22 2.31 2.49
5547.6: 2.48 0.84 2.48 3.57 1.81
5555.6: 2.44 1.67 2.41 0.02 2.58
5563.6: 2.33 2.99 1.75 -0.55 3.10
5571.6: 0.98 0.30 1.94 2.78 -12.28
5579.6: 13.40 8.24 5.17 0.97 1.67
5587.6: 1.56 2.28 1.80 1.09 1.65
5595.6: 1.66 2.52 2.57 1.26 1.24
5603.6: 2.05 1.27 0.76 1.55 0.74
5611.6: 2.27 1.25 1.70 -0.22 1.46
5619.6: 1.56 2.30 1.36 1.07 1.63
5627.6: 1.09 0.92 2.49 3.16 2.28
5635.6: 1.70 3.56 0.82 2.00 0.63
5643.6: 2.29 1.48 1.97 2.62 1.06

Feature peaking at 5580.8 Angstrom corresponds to H-beta 4861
